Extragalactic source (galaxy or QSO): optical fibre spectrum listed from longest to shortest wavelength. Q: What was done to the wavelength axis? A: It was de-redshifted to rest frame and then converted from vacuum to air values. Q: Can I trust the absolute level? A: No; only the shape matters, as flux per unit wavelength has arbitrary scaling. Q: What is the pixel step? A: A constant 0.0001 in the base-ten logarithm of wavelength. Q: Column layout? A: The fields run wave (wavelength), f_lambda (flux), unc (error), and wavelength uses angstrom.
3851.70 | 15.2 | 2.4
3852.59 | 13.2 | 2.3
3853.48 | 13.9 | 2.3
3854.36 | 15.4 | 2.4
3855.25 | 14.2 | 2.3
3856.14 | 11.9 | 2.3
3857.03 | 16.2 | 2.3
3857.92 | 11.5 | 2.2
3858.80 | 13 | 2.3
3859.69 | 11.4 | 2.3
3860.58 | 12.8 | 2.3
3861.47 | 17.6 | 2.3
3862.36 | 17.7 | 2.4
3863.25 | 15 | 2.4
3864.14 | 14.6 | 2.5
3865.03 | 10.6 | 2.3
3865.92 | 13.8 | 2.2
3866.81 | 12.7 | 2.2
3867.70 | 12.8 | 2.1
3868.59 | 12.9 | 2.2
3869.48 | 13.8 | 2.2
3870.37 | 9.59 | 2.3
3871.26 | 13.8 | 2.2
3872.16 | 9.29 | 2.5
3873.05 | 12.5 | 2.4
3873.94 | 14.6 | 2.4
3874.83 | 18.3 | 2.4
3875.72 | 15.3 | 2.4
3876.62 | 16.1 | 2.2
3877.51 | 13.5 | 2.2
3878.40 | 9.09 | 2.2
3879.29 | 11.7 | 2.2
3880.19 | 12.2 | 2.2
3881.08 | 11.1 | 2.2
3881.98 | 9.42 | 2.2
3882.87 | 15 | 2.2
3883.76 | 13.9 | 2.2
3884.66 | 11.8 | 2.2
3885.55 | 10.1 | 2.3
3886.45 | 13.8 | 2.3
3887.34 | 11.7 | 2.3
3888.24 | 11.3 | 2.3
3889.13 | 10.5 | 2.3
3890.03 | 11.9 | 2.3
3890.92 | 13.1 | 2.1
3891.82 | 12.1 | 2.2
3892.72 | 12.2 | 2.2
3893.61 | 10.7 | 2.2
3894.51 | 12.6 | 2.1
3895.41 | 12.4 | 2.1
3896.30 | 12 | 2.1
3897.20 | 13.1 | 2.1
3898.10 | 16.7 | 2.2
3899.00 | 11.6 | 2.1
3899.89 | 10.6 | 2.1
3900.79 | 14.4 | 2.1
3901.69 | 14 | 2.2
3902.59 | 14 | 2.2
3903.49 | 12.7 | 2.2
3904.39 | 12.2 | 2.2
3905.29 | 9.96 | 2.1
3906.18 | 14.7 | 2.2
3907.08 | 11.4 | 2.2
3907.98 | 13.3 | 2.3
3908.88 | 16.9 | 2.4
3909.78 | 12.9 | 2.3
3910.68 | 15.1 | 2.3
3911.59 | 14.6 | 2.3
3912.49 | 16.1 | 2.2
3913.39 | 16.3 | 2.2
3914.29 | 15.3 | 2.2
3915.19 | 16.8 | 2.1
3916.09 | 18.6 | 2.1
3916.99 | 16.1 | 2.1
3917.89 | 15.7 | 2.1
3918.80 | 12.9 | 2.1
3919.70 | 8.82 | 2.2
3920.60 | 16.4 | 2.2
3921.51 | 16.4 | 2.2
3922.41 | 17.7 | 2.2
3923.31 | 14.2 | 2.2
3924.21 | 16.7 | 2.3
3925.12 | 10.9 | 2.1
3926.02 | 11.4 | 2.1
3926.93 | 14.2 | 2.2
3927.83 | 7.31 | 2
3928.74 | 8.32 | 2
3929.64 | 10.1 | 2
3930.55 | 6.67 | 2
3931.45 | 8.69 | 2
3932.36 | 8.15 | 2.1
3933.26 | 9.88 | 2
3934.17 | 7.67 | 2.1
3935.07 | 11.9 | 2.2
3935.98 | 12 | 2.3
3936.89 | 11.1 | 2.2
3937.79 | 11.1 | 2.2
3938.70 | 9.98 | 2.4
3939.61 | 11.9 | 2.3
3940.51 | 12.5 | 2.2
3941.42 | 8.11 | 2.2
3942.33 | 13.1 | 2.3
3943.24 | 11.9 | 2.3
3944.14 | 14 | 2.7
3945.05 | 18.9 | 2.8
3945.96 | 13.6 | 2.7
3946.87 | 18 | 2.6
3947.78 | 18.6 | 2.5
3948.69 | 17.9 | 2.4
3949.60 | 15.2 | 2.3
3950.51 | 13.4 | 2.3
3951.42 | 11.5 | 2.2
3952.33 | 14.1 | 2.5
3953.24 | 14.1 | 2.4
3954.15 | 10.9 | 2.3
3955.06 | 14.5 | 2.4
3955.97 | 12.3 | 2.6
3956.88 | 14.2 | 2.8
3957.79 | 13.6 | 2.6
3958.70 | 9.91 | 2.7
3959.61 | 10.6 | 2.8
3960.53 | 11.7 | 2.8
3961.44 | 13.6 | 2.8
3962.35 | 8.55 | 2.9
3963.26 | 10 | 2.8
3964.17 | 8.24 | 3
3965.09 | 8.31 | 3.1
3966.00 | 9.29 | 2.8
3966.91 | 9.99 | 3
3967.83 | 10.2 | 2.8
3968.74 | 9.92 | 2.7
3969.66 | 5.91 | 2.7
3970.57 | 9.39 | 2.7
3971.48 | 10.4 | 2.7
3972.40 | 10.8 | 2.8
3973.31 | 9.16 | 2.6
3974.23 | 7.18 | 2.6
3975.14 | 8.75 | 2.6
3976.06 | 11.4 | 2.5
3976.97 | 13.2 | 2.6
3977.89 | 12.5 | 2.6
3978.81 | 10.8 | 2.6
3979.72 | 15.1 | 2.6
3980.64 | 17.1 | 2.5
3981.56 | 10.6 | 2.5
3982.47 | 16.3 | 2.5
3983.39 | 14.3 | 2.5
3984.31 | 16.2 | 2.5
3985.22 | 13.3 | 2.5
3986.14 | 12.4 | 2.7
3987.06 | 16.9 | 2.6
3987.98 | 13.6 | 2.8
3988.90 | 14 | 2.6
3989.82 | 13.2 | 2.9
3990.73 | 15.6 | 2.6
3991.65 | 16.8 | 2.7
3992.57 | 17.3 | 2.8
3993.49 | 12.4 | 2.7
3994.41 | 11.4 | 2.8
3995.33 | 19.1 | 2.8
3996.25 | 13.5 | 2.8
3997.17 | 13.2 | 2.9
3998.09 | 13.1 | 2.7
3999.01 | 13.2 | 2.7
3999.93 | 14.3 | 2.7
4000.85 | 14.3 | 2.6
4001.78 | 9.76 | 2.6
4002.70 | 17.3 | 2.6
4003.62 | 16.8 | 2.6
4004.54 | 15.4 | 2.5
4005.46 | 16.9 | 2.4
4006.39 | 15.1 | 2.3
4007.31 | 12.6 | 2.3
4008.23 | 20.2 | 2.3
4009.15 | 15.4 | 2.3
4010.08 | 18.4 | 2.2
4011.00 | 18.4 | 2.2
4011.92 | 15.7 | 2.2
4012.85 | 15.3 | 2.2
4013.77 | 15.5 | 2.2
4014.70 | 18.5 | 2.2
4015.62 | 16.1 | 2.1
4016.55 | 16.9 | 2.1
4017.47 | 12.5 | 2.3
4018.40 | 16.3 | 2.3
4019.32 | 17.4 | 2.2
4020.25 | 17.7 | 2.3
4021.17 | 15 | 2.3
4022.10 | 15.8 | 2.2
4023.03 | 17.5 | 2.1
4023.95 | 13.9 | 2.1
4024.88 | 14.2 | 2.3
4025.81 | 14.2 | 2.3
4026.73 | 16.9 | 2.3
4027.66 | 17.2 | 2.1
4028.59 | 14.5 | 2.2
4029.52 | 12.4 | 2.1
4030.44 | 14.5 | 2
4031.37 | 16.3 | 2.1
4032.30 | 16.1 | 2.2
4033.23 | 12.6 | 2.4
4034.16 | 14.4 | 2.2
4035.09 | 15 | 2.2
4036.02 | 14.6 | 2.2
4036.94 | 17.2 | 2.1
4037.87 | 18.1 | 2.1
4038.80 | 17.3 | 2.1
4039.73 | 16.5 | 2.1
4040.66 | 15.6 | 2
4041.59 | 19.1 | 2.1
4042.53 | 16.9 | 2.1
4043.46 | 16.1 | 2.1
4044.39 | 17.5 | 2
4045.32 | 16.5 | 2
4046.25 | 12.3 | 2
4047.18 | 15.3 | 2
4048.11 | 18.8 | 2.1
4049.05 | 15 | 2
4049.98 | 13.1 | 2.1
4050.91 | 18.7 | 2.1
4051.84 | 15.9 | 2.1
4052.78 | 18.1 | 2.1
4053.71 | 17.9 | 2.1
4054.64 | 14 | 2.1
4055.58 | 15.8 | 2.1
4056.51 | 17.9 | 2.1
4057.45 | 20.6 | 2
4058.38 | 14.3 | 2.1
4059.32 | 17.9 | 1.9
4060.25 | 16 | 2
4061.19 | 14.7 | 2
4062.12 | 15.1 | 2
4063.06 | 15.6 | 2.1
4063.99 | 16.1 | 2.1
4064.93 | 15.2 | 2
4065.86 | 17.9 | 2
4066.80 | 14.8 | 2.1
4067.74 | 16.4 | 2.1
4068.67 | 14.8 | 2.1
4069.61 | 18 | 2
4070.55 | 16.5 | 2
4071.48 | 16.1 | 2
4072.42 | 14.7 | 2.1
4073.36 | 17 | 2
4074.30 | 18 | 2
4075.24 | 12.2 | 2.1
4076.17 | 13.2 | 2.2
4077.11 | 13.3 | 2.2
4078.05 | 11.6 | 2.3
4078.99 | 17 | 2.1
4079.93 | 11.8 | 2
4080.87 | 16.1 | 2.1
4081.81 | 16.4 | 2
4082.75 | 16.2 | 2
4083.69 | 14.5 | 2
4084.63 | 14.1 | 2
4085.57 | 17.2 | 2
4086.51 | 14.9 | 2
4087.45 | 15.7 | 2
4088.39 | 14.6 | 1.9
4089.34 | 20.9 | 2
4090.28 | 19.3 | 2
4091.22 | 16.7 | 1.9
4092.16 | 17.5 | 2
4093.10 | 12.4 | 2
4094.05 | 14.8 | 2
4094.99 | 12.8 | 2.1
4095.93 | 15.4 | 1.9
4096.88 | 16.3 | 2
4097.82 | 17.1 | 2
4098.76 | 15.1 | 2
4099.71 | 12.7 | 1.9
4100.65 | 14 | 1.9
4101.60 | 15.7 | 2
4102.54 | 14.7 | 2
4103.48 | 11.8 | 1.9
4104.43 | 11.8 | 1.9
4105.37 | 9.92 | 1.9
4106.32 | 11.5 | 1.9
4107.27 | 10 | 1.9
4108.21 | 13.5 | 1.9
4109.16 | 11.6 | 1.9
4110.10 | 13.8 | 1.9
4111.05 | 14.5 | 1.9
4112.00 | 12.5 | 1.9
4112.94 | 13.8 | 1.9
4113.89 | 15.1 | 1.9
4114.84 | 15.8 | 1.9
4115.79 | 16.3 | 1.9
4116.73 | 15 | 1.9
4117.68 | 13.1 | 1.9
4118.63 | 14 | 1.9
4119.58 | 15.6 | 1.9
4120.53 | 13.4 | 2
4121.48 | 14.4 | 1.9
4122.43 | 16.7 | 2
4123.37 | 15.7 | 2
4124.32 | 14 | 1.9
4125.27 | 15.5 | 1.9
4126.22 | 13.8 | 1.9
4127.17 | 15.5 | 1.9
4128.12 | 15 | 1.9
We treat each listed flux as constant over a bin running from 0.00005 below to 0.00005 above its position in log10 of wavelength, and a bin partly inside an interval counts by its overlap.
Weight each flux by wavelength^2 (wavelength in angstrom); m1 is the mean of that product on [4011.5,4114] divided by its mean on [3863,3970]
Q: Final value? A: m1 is 1.31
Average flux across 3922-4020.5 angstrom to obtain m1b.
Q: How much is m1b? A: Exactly 13.1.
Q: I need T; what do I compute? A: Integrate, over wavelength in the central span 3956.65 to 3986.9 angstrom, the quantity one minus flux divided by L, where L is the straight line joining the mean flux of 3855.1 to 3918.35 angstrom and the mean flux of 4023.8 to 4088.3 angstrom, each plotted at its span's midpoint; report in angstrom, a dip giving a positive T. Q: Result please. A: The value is 6.7 angstrom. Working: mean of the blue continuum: 13.3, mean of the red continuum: 15.7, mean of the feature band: 11.3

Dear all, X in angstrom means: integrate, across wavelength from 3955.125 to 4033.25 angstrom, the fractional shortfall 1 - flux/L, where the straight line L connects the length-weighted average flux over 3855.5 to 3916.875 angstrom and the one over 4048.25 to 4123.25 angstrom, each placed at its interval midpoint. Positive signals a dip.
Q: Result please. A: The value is 3.1 angstrom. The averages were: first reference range 13.3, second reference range 15.1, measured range 13.7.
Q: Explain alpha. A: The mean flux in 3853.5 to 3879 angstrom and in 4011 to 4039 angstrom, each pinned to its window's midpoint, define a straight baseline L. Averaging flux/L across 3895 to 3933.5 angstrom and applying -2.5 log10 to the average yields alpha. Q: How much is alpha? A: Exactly 0.08 mag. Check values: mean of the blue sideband 13.6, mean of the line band 13.2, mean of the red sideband 15.7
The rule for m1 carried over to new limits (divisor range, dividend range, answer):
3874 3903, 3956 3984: 0.91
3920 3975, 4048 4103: 1.43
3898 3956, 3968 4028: 1.13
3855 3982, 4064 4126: 1.29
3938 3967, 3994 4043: 1.28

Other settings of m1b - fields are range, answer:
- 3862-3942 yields 12.7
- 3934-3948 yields 12.8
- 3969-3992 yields 12.6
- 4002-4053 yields 16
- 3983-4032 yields 15.3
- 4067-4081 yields 15.1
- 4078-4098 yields 15.7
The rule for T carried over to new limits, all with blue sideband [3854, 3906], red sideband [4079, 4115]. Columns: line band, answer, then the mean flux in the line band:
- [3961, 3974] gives 3.90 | 9.51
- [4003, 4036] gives -4.22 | 15.7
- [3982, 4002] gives -0.83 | 14.3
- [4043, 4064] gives -2.96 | 16.2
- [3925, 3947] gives 3.59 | 11.2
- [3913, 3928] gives -1.55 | 14.6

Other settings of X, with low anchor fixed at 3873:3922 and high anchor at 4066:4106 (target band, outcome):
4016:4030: -0.9 angstrom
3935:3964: 2.1 angstrom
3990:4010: -0.9 angstrom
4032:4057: -2.4 angstrom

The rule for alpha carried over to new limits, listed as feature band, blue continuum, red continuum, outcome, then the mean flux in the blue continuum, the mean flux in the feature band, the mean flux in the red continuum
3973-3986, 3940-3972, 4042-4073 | 0.04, 12.2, 12.6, 16.2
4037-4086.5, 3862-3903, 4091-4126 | -0.15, 12.8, 16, 14.2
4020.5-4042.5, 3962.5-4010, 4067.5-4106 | -0.13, 13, 15.6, 15.1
